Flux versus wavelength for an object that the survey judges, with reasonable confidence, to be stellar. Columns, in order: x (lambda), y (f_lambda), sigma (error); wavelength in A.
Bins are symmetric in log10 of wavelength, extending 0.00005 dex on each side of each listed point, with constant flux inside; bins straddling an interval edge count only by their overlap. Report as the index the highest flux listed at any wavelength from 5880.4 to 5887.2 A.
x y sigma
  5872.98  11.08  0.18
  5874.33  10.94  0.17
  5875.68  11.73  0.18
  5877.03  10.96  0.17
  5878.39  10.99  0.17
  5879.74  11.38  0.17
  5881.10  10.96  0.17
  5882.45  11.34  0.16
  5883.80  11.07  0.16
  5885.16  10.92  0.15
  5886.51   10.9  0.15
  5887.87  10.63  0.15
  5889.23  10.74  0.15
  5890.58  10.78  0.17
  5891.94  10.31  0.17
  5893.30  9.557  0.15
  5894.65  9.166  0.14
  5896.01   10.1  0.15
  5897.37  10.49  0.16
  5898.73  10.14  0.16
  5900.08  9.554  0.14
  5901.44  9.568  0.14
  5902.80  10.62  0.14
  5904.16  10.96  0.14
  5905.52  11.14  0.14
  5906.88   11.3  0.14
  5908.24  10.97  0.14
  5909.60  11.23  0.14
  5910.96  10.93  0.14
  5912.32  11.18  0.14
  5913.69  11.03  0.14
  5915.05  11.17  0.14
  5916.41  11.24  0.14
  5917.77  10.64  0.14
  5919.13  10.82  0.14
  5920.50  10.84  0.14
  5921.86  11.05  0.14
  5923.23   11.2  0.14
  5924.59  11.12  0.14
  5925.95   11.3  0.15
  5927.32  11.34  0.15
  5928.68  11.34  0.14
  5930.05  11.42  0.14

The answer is 11.34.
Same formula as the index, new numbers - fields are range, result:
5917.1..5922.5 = 11.05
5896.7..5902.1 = 10.49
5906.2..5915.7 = 11.3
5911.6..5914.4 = 11.18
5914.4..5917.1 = 11.24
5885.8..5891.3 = 10.9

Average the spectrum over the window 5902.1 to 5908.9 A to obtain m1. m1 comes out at 11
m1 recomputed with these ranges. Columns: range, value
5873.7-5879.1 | 11.2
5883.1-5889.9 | 10.8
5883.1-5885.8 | 11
